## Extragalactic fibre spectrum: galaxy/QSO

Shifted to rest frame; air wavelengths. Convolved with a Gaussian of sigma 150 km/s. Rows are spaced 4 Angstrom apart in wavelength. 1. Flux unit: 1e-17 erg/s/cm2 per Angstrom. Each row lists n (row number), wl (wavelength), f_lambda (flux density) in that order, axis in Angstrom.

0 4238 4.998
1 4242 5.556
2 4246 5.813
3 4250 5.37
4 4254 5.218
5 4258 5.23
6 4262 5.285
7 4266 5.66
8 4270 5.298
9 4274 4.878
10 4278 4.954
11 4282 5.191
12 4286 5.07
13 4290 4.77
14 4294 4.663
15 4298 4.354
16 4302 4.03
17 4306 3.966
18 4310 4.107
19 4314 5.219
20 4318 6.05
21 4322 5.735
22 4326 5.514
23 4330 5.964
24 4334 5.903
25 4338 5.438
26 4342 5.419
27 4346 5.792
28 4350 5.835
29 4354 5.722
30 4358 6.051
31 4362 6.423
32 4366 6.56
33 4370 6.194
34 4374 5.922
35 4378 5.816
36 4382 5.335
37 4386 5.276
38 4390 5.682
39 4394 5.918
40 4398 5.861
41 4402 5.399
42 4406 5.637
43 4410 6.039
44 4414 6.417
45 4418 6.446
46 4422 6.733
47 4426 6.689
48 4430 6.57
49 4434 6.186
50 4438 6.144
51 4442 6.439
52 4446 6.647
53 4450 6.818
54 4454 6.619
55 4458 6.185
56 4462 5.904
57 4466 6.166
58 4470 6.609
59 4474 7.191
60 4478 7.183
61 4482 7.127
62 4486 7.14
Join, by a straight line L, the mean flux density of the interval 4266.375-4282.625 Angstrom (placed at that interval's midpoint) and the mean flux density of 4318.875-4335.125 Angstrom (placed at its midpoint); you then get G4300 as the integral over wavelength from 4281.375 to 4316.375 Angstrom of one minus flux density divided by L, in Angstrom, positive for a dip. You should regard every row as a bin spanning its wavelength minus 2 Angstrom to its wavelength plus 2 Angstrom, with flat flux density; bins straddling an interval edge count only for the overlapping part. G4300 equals 5.4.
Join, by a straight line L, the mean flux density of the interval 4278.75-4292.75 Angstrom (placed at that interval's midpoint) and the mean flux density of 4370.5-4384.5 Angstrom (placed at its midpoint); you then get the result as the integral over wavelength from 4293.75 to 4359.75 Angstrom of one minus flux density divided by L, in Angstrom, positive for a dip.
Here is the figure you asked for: 0.5 Angstrom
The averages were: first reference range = 4.99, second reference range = 5.73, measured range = 5.29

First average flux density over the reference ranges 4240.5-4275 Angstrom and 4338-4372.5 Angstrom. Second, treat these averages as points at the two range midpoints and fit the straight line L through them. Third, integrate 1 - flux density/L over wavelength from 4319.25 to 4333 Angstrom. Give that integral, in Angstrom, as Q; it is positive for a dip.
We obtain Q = 0.1 Angstrom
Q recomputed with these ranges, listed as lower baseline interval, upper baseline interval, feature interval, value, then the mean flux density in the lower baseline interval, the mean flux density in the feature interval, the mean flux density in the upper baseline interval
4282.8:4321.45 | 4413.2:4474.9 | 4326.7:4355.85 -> -2.8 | 4.75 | 5.72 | 6.47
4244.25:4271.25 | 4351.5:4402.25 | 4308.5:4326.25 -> 1.0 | 5.41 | 5.34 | 5.87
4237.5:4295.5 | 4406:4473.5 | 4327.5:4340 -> -0.2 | 5.21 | 5.76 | 6.41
